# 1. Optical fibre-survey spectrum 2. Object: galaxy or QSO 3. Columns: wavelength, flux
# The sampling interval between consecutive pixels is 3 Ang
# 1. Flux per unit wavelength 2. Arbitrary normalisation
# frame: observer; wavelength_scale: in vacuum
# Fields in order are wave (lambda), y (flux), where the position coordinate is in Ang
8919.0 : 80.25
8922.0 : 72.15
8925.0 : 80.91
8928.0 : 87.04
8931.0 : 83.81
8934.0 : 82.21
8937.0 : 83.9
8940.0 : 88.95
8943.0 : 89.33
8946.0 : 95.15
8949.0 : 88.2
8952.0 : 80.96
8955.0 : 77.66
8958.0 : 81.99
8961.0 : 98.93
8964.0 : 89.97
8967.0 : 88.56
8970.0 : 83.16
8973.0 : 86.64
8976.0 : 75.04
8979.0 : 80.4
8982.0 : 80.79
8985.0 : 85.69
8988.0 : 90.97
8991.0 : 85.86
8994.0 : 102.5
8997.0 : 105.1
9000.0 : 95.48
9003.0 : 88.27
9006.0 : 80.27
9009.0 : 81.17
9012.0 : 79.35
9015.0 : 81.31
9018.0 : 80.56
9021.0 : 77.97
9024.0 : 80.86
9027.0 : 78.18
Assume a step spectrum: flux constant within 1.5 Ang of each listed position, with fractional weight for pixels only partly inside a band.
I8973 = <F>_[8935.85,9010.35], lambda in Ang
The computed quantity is 87.4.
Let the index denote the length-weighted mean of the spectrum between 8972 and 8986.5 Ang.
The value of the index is 81.5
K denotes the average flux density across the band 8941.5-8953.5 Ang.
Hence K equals 88.4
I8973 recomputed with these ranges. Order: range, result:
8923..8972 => 86.2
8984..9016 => 88.9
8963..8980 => 83.9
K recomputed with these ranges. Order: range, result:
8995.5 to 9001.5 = 100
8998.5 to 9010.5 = 86.3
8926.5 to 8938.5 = 84.2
